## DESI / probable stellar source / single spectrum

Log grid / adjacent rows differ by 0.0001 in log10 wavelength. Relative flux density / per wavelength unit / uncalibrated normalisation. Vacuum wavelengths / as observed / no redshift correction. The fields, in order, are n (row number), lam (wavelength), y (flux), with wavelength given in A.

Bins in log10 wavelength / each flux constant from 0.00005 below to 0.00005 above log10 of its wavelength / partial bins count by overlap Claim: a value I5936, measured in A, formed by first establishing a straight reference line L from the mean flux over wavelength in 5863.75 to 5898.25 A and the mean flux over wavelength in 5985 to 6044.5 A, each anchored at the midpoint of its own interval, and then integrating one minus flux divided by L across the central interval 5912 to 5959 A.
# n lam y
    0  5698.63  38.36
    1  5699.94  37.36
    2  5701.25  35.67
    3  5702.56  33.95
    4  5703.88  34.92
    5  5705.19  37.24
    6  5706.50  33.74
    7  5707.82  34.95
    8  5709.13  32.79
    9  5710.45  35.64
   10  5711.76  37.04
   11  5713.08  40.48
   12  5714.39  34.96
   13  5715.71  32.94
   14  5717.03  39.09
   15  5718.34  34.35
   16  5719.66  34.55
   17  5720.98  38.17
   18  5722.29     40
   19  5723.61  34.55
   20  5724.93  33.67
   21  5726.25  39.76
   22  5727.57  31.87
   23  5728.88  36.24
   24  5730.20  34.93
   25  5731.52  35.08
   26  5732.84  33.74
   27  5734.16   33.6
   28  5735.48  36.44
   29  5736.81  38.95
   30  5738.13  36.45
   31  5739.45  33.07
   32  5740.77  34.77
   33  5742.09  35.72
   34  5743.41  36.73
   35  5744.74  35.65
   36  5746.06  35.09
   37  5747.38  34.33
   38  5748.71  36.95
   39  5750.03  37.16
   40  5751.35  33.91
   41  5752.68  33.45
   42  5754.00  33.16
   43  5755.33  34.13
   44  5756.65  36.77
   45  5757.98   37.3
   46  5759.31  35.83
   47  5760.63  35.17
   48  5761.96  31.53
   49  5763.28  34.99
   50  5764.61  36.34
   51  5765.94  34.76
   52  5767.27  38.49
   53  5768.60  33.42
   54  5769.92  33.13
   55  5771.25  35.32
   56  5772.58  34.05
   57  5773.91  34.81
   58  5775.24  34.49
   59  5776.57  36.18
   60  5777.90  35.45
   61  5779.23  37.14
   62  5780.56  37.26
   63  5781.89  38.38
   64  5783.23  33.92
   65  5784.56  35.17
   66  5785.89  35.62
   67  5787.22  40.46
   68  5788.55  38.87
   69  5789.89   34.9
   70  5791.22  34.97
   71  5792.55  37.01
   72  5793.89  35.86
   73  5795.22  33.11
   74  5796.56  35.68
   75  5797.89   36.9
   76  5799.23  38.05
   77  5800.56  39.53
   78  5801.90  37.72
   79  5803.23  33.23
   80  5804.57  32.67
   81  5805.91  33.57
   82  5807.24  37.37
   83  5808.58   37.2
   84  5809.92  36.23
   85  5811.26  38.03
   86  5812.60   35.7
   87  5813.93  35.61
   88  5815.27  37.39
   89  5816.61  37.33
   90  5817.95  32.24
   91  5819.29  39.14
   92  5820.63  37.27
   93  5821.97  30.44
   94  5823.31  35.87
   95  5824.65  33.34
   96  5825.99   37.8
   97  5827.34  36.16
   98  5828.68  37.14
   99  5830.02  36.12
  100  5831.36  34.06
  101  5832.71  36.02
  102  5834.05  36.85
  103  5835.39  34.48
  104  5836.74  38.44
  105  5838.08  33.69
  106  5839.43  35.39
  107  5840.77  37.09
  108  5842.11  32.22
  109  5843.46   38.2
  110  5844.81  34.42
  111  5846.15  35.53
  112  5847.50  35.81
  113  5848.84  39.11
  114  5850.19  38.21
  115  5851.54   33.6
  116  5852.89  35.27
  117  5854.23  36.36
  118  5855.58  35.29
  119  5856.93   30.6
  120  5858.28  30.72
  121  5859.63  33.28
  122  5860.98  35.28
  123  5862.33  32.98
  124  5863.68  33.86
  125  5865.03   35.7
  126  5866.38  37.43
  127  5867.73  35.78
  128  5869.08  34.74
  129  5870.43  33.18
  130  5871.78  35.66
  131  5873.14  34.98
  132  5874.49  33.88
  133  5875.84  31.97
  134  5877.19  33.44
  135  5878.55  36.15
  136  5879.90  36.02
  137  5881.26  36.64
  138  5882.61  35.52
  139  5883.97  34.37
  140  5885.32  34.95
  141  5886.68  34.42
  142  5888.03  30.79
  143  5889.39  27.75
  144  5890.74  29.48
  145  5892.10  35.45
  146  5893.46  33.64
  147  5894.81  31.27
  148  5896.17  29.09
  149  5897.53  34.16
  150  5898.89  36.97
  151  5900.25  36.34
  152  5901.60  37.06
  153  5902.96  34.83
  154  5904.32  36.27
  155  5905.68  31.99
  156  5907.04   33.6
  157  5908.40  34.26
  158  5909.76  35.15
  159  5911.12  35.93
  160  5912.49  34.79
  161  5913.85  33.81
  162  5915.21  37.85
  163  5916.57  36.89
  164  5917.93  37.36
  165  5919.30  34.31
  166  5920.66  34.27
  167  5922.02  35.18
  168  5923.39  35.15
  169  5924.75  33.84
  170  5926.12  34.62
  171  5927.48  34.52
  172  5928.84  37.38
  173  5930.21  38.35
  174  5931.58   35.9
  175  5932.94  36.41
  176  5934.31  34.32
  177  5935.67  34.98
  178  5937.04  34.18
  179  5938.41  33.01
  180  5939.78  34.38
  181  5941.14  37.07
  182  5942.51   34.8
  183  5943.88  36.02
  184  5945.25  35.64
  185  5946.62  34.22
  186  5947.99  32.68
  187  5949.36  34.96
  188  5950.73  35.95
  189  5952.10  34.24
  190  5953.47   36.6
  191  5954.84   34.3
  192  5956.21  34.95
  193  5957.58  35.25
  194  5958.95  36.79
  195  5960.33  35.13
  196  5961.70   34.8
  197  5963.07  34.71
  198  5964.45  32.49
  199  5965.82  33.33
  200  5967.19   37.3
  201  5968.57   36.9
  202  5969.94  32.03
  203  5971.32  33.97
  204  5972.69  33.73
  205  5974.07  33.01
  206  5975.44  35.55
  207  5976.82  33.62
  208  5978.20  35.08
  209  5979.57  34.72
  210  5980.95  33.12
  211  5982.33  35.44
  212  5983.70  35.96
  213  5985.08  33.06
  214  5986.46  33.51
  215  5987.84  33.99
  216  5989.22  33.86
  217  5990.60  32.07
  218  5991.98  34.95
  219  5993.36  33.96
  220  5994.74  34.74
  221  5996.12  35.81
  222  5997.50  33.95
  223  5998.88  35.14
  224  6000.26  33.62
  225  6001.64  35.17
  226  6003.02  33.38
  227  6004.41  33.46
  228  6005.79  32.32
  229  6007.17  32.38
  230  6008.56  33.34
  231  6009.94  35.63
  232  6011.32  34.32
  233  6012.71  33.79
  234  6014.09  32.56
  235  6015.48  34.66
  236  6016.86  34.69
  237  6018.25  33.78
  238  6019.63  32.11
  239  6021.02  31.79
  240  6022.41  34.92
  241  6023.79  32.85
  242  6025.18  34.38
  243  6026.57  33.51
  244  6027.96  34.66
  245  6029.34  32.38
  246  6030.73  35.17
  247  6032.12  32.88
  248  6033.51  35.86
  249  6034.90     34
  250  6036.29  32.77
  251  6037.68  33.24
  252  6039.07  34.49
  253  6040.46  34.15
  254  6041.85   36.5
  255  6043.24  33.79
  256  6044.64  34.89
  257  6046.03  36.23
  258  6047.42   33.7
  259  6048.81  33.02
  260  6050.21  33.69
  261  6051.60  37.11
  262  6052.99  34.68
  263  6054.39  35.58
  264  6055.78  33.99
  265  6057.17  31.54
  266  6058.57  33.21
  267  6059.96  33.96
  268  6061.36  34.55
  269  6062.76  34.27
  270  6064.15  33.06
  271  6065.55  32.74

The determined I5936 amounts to -1.92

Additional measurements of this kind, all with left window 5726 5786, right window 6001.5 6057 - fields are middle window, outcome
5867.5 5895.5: 0.8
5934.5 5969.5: -0.6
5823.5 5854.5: -0.8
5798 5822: -0.8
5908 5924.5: -0.4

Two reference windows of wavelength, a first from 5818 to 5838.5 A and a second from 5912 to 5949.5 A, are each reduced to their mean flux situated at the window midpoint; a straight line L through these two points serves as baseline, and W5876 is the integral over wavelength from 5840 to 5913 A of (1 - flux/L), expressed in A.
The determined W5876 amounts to 2.1 A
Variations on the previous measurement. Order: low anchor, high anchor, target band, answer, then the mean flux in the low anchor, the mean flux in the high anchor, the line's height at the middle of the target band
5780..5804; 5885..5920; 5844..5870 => 0.1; 36.5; 34.2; 35.1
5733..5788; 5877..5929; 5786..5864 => -1.4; 35.5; 34.5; 35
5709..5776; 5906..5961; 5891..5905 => 0.4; 35.4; 35.2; 35.2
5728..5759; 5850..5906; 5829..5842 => -0.4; 35.4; 34.2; 34.5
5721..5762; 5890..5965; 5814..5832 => -0.3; 35.5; 34.9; 35.2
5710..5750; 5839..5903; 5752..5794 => -0.2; 35.9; 34.5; 35.4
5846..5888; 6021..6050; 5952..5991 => -0.1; 34.8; 34.1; 34.4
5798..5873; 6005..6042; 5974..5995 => 0.0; 35.5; 33.8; 34.1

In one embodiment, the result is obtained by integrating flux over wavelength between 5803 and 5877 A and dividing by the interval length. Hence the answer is 35.3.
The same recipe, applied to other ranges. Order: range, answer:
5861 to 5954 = 34.7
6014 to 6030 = 33.6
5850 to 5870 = 34.5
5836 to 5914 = 34.5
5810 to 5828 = 35.9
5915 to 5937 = 35.6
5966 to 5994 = 34.3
